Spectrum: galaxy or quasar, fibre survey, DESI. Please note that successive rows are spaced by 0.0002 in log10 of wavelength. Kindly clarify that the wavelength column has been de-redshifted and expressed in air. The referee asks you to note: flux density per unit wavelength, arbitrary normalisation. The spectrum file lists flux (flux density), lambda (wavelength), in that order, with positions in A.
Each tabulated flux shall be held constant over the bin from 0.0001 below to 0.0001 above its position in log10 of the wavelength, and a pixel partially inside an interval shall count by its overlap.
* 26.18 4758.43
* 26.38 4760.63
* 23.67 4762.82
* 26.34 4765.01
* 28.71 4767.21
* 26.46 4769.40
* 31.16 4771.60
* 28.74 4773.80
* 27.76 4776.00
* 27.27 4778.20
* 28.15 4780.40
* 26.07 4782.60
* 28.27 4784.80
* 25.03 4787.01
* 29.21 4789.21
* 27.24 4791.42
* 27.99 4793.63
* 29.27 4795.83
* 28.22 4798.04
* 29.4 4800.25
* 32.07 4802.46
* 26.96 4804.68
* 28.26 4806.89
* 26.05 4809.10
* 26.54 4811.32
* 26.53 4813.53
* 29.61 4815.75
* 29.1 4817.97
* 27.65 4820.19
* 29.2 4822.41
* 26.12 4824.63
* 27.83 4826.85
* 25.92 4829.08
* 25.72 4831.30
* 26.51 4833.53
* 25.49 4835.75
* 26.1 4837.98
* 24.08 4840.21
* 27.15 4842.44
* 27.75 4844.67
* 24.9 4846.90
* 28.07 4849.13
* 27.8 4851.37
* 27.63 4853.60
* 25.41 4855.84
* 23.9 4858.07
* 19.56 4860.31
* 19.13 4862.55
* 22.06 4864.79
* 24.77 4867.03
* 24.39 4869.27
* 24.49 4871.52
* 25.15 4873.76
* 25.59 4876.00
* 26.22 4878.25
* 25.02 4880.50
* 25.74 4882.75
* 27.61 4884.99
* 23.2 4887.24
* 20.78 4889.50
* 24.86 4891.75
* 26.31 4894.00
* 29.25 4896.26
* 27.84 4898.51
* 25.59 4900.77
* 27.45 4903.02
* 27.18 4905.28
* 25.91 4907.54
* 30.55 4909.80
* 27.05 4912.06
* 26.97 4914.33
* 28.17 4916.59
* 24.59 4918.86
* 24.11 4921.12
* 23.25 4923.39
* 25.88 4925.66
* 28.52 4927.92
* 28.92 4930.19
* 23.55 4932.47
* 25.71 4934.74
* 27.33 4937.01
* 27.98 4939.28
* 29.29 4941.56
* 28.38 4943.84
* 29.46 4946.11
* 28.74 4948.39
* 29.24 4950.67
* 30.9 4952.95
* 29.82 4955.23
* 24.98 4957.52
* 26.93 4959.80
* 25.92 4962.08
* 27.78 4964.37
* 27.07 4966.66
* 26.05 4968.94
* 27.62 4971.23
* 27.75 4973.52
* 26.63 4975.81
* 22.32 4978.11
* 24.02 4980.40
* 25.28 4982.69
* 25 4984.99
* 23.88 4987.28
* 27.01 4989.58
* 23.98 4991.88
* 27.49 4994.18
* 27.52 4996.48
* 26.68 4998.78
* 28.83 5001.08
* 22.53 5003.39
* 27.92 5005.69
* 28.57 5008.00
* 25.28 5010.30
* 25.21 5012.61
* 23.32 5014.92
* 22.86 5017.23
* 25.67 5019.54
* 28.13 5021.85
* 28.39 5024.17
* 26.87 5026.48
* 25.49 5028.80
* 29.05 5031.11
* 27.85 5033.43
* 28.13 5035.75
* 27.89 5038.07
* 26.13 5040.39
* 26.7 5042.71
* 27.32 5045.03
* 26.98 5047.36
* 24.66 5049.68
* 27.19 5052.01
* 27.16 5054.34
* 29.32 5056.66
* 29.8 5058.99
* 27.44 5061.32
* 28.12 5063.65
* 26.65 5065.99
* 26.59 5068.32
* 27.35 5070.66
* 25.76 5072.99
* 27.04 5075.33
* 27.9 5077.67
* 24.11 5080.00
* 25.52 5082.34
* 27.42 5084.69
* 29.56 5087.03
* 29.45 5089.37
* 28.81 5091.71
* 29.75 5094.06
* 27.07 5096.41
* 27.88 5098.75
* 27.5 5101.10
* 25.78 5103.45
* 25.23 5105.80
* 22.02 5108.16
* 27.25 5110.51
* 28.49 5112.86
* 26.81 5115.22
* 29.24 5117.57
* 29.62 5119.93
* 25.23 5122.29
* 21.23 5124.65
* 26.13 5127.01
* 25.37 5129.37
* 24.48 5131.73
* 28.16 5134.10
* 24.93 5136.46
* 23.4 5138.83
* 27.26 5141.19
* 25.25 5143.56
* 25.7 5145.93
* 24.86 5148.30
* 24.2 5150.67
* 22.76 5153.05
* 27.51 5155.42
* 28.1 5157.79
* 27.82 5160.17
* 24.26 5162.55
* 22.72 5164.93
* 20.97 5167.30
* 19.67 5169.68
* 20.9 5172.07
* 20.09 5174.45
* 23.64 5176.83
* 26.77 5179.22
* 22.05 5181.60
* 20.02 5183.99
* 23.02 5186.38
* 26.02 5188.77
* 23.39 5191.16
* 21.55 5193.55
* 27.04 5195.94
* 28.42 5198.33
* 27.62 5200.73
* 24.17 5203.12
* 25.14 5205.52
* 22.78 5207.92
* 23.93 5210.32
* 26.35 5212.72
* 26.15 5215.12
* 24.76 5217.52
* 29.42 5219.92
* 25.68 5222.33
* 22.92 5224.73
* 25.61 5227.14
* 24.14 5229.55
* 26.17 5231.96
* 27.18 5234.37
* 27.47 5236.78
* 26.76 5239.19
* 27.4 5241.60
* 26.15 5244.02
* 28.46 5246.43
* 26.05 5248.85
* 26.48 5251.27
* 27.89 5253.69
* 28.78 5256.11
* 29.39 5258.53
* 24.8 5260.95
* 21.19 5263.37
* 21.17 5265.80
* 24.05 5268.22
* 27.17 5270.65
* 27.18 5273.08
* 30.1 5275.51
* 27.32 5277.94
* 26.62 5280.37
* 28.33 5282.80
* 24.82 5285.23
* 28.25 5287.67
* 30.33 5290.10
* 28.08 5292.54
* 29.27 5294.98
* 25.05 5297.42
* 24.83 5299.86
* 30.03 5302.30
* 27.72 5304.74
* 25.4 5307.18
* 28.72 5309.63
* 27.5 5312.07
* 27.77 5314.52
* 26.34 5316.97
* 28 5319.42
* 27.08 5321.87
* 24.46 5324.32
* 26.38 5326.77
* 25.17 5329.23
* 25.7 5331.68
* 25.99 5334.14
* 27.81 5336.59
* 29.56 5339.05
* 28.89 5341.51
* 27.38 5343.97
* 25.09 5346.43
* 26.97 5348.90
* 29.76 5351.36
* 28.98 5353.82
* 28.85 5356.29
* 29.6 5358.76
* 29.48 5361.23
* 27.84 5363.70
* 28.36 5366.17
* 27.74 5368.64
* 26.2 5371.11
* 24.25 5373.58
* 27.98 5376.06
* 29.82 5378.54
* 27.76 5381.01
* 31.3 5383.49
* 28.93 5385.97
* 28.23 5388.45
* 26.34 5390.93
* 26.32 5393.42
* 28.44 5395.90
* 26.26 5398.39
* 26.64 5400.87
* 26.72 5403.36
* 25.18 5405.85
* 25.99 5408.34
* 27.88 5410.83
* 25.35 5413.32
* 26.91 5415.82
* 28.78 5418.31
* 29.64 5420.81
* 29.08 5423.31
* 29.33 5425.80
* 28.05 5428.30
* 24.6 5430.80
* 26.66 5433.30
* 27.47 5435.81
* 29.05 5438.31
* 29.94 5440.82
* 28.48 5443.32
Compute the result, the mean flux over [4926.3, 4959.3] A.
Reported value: 28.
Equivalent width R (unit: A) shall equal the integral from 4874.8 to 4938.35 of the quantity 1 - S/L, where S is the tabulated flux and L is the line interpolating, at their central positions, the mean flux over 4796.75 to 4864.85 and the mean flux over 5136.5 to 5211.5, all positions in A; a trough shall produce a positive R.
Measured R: -0.39 A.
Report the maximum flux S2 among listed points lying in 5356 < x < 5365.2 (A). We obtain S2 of 29.6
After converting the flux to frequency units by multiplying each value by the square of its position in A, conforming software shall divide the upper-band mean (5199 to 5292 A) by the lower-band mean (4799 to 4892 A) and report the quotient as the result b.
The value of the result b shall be 1.19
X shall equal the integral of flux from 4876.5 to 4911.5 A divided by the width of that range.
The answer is 26.2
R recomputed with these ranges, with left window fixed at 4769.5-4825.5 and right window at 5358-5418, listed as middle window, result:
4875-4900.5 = 2.1 A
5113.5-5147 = 2.1 A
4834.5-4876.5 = 4.6 A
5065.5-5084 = 0.9 A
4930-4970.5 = 0.4 A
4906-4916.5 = 0.1 A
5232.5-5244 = 0.2 A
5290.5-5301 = 0.2 A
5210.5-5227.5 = 1.2 A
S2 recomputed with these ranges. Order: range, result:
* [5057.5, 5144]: 29.8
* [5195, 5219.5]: 28.42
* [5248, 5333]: 30.33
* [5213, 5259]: 29.42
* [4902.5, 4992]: 30.9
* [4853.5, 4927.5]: 30.55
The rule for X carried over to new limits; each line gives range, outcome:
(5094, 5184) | 25.1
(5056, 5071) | 27.9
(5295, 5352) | 27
